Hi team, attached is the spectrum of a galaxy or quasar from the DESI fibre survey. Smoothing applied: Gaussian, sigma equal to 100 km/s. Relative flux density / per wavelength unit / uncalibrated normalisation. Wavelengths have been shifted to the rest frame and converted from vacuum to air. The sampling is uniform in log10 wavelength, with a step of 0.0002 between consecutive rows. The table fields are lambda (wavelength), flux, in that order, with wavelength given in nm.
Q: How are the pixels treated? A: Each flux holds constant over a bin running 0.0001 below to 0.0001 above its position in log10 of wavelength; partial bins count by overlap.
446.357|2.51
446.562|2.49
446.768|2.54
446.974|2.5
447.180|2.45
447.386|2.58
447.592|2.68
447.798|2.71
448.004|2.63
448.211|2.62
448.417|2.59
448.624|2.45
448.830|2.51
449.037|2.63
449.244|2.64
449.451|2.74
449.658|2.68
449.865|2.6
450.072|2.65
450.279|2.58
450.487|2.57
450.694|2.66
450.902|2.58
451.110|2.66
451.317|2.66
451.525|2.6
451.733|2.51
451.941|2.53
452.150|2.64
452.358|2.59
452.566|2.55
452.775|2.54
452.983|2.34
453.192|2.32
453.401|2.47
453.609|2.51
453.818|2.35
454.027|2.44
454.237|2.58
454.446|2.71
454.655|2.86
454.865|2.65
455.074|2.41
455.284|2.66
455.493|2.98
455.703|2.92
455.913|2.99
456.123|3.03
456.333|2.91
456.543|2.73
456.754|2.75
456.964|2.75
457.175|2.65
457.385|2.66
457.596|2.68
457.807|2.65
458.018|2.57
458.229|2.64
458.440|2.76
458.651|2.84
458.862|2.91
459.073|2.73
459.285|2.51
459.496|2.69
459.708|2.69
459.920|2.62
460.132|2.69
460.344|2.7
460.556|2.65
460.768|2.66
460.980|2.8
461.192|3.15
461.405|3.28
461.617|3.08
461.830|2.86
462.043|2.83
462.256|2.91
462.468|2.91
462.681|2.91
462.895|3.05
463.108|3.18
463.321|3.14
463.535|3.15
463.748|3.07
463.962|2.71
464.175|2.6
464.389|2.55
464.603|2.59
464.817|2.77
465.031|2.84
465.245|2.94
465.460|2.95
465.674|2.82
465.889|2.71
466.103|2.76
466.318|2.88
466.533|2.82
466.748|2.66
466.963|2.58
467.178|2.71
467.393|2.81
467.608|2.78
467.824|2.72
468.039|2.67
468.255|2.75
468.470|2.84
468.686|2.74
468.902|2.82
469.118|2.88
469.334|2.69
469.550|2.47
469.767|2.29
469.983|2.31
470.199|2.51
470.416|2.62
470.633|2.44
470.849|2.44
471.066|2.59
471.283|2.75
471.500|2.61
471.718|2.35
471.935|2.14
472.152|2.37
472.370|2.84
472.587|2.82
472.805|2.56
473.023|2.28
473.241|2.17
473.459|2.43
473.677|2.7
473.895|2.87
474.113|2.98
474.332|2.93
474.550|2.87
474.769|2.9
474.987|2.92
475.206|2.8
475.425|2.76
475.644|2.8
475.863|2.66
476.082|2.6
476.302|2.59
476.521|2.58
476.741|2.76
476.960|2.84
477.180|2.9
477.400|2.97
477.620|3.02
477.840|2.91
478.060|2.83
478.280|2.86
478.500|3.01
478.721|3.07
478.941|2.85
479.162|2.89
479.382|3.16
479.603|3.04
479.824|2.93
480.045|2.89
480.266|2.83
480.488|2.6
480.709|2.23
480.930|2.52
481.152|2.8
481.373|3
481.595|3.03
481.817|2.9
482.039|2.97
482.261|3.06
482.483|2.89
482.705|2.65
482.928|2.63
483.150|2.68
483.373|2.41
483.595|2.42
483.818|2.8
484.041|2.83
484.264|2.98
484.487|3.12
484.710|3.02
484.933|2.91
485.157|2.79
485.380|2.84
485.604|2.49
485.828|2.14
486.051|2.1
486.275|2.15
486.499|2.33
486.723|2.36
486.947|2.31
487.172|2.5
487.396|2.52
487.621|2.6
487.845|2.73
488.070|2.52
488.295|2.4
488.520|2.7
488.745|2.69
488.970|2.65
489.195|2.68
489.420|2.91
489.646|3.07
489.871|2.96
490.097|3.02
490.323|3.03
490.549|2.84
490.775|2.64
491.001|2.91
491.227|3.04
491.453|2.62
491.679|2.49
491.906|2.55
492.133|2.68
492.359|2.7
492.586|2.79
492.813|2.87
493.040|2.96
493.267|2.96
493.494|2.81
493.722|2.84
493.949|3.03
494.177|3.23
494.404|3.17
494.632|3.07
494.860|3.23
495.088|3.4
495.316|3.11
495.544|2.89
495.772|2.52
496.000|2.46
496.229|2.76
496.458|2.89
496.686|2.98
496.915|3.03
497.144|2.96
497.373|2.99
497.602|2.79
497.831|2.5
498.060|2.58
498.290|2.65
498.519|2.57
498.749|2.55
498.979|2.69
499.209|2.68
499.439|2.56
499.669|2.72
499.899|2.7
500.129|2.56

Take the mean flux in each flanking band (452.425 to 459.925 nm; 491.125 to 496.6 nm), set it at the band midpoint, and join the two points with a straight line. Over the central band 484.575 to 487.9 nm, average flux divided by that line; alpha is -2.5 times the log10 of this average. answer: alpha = 0.13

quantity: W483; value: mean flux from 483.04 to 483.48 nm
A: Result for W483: 2.54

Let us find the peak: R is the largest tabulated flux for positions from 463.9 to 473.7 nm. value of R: 2.95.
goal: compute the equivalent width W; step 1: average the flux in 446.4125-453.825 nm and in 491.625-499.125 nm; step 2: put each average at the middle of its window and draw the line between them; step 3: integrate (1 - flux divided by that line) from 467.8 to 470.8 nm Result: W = 0.073 nm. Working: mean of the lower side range 2.57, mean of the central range 2.62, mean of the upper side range 2.84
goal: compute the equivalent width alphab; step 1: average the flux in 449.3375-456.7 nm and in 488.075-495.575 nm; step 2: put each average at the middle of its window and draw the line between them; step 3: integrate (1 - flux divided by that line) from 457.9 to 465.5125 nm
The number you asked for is -0.40 nm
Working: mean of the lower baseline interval 2.64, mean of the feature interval 2.83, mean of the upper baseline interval 2.87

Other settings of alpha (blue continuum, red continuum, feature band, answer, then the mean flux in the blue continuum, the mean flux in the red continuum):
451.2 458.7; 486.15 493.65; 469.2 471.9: 0.07 mag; 2.65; 2.7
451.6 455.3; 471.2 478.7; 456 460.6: -0.06 mag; 2.53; 2.72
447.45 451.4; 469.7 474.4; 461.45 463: -0.15 mag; 2.62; 2.54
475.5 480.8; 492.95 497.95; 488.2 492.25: 0.05 mag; 2.83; 2.94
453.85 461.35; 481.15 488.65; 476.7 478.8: -0.09 mag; 2.73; 2.66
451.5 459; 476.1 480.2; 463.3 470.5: 0.02 mag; 2.66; 2.89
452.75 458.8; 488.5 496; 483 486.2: 0.06 mag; 2.67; 2.88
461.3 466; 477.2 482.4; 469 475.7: 0.11 mag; 2.9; 2.89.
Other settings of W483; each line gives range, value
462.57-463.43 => 3.07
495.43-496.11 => 2.63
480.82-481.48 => 2.77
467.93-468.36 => 2.71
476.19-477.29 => 2.73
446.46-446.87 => 2.51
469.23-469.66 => 2.57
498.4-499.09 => 2.6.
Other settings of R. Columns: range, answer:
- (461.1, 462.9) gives 3.28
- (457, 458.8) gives 2.84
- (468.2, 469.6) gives 2.88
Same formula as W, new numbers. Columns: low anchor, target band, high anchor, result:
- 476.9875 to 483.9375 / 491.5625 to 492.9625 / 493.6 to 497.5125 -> 0.12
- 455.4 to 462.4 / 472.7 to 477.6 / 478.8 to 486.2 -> 0.09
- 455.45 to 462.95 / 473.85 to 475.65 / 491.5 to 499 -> -0.03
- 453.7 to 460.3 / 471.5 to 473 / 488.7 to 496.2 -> 0.15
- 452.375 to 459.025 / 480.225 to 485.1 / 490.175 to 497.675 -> 0.07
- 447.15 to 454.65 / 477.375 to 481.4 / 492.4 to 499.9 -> -0.16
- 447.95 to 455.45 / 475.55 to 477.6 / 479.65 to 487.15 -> -0.07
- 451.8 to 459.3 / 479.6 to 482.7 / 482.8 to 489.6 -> -0.24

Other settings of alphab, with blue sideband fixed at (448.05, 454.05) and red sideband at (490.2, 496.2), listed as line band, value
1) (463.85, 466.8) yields -0.10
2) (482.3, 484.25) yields 0.08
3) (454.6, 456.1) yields -0.12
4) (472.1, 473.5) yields 0.11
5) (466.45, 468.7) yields -0.04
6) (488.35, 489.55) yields 0.05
